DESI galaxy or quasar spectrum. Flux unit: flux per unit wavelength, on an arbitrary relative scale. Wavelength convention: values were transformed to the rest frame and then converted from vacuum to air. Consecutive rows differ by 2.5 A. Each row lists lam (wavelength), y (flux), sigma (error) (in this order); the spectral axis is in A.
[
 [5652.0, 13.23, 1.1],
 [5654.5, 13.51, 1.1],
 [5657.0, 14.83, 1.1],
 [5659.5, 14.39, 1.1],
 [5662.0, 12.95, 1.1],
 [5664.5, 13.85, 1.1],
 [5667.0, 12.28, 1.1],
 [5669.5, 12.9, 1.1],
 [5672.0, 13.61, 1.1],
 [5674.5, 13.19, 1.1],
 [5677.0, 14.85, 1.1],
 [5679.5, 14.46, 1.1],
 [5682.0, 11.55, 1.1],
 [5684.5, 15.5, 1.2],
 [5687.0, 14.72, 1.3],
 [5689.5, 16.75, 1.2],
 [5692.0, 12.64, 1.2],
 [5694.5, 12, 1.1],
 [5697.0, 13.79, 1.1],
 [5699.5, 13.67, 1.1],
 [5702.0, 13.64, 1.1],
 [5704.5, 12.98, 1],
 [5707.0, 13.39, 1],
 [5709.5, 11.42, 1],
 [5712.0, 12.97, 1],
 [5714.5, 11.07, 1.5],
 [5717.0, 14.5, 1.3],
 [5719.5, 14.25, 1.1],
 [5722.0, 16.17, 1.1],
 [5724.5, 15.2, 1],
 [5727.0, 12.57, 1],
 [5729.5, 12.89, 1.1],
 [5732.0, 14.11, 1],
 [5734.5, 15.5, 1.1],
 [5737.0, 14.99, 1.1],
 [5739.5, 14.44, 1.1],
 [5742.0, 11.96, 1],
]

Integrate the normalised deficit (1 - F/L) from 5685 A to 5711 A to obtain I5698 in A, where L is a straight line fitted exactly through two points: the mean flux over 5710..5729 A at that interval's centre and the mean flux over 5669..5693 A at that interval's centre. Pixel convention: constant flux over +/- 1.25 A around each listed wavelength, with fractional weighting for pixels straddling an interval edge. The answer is 0.7 A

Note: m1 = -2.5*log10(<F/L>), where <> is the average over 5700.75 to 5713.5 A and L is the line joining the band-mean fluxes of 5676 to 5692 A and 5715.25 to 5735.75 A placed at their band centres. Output 0.12 mag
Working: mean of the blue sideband 14.5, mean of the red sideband 14.3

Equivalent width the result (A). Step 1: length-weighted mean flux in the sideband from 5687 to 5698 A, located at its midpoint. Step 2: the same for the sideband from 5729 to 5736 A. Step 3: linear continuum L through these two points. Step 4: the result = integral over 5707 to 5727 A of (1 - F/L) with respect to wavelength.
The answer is 0.8 A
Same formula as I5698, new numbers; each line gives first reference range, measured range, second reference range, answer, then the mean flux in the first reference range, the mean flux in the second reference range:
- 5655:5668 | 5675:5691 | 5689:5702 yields -1.1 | 13.7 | 13.6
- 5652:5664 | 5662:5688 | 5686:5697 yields 0.5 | 13.8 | 14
